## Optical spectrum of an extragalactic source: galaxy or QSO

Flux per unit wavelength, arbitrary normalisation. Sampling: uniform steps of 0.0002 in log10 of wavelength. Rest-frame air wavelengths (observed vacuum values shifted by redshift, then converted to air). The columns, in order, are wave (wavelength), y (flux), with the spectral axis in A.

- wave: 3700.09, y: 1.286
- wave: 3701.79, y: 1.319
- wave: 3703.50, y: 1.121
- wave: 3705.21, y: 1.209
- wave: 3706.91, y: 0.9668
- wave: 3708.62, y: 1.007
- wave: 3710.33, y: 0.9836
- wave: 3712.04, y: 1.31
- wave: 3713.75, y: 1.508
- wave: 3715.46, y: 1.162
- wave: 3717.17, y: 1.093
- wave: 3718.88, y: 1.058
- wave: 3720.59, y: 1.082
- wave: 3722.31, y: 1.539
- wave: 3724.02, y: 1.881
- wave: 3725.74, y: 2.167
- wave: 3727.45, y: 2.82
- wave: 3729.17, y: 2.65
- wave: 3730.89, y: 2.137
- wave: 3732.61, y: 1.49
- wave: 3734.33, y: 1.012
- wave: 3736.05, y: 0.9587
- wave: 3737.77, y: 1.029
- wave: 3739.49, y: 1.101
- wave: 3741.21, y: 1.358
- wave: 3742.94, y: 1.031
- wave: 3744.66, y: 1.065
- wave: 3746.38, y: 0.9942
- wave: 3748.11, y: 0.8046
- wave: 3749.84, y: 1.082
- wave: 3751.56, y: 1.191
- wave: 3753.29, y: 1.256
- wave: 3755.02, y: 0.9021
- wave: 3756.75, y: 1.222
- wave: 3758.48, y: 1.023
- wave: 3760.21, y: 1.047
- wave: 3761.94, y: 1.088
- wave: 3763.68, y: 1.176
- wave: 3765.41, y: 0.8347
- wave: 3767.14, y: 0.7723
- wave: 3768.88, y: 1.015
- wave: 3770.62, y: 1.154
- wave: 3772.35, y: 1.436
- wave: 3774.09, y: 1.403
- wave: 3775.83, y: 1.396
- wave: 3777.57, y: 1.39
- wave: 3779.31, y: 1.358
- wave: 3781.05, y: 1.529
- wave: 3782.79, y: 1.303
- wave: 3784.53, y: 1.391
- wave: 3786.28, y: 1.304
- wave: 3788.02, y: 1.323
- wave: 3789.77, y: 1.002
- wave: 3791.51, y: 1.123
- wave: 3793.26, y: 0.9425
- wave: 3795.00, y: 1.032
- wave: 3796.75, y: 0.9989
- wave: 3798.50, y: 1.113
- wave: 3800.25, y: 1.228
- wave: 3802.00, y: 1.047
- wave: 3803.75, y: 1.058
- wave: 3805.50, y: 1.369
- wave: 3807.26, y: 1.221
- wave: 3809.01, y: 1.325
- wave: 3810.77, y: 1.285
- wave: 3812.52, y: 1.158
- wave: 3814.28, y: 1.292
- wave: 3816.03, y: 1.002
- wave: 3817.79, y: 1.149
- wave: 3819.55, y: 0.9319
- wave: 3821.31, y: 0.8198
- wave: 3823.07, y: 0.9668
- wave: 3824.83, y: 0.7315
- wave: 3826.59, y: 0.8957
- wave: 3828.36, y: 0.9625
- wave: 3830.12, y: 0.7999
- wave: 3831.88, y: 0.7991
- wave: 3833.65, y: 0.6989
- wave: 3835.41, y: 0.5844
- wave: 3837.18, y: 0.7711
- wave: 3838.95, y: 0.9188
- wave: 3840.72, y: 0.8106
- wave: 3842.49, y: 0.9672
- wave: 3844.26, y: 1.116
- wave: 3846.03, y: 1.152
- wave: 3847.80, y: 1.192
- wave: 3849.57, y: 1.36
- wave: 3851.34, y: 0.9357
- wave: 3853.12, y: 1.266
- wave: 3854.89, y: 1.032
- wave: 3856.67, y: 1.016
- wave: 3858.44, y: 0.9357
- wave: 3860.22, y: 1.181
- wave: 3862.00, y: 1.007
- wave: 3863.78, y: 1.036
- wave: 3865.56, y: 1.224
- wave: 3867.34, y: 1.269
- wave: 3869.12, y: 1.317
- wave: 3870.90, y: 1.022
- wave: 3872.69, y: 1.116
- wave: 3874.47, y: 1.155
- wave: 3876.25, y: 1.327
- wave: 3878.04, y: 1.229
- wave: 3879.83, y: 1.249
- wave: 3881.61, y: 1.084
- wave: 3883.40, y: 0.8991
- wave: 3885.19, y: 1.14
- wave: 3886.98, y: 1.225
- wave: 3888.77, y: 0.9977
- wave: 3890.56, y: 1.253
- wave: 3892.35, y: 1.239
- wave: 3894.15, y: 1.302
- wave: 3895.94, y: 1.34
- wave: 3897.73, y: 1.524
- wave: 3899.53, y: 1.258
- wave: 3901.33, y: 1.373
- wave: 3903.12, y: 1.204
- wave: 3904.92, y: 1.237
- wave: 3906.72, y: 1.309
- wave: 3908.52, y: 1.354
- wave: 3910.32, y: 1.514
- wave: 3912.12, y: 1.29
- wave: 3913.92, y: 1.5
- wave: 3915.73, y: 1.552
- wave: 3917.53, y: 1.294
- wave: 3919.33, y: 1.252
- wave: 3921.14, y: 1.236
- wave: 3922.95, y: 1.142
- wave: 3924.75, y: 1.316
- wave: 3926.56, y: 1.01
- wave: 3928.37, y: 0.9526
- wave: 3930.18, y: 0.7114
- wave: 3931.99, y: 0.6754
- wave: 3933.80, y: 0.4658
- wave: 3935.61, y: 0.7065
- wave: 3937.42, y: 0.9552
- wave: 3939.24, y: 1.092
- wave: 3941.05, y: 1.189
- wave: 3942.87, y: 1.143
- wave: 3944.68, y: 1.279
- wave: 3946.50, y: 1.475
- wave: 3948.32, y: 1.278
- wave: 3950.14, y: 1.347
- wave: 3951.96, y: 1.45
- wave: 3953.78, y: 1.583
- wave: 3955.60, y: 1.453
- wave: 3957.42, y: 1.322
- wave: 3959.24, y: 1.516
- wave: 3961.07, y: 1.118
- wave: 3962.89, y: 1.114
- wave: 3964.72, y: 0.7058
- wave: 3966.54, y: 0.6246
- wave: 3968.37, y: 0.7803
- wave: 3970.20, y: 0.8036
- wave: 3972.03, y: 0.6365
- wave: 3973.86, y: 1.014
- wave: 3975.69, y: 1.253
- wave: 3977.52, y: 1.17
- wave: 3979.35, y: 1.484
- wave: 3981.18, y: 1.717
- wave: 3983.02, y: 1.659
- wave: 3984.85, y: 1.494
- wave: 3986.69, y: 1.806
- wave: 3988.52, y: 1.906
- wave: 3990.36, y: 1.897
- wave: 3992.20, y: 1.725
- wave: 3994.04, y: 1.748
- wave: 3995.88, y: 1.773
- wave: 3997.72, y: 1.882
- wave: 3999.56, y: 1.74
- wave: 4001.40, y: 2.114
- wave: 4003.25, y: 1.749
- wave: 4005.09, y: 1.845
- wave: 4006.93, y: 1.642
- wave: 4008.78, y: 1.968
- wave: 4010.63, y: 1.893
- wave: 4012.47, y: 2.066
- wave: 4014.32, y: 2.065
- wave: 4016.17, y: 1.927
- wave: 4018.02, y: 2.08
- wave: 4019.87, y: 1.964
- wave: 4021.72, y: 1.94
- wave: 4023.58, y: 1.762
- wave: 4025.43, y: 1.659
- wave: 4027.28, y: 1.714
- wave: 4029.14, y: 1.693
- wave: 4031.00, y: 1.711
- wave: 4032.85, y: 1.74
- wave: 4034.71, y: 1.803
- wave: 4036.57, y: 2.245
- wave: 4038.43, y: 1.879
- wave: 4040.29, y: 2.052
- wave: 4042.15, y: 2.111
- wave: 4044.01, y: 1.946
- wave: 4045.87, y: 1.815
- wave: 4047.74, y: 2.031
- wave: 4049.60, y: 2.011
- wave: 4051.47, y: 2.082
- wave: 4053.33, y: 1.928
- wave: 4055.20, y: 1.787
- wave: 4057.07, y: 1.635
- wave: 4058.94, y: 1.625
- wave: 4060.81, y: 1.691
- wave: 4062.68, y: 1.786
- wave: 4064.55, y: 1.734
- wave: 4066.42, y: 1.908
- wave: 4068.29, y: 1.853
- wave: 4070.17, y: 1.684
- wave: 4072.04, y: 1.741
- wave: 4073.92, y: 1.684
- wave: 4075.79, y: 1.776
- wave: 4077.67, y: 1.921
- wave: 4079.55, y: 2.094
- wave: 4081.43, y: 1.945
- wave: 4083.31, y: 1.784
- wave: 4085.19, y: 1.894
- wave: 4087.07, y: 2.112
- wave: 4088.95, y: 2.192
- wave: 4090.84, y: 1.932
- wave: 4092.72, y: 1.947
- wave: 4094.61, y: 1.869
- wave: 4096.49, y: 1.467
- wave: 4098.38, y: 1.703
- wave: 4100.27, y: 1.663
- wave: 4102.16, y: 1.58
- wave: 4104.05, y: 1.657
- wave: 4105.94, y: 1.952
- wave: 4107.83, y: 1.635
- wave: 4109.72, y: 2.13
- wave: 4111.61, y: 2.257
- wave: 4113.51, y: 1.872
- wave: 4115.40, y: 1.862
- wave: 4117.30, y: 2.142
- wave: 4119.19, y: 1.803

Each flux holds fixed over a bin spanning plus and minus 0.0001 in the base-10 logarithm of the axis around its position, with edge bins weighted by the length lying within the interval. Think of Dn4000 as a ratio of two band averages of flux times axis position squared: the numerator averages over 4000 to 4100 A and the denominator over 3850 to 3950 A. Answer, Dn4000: 1.73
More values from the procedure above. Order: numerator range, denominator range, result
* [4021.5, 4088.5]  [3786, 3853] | 2.02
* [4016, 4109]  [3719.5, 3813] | 1.69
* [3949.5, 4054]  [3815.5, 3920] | 1.58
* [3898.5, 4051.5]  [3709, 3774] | 1.32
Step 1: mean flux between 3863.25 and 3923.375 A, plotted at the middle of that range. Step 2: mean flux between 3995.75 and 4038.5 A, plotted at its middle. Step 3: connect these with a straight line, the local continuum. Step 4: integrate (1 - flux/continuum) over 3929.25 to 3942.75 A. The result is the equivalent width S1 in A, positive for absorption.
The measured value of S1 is 5.7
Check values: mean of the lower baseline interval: 1.25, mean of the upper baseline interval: 1.87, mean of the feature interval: 0.847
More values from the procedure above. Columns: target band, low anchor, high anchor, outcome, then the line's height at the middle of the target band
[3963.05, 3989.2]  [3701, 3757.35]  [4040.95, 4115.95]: 7.6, 1.7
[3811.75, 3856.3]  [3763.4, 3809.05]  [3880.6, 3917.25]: 9.3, 1.23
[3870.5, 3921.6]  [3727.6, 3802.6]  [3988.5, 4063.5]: 9.4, 1.54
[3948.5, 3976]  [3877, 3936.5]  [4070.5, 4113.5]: 5.2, 1.38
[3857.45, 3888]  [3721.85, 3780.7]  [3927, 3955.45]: 0.9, 1.18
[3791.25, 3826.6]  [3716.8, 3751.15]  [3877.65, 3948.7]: 6.3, 1.32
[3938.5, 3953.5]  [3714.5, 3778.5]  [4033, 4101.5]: 3.2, 1.65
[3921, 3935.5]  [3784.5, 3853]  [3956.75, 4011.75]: 4.5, 1.33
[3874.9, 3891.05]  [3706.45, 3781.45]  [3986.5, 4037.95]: 4.4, 1.58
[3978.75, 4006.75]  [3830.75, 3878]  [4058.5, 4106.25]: -4.7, 1.51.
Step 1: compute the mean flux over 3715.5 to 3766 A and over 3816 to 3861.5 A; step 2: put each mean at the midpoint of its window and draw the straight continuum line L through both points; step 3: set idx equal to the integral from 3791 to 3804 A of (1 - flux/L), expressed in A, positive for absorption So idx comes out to 0.5 A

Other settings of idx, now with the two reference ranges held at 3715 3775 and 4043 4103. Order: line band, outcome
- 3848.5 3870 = 5.0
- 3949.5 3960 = 1.2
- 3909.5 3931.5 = 5.0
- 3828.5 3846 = 7.2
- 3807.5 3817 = 1.3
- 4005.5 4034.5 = -1.7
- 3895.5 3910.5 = 2.1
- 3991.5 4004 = -0.8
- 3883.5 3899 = 3.0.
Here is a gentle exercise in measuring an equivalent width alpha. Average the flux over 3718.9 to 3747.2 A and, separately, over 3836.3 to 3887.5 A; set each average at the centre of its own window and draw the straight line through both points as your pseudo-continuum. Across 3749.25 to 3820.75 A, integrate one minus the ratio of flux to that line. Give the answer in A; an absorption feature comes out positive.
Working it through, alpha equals 9.2 A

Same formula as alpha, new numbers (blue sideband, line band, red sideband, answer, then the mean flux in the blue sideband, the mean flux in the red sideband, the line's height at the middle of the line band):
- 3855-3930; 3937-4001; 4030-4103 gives 6.1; 1.21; 1.86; 1.49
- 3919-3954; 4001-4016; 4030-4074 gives -3.2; 1.1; 1.86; 1.57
